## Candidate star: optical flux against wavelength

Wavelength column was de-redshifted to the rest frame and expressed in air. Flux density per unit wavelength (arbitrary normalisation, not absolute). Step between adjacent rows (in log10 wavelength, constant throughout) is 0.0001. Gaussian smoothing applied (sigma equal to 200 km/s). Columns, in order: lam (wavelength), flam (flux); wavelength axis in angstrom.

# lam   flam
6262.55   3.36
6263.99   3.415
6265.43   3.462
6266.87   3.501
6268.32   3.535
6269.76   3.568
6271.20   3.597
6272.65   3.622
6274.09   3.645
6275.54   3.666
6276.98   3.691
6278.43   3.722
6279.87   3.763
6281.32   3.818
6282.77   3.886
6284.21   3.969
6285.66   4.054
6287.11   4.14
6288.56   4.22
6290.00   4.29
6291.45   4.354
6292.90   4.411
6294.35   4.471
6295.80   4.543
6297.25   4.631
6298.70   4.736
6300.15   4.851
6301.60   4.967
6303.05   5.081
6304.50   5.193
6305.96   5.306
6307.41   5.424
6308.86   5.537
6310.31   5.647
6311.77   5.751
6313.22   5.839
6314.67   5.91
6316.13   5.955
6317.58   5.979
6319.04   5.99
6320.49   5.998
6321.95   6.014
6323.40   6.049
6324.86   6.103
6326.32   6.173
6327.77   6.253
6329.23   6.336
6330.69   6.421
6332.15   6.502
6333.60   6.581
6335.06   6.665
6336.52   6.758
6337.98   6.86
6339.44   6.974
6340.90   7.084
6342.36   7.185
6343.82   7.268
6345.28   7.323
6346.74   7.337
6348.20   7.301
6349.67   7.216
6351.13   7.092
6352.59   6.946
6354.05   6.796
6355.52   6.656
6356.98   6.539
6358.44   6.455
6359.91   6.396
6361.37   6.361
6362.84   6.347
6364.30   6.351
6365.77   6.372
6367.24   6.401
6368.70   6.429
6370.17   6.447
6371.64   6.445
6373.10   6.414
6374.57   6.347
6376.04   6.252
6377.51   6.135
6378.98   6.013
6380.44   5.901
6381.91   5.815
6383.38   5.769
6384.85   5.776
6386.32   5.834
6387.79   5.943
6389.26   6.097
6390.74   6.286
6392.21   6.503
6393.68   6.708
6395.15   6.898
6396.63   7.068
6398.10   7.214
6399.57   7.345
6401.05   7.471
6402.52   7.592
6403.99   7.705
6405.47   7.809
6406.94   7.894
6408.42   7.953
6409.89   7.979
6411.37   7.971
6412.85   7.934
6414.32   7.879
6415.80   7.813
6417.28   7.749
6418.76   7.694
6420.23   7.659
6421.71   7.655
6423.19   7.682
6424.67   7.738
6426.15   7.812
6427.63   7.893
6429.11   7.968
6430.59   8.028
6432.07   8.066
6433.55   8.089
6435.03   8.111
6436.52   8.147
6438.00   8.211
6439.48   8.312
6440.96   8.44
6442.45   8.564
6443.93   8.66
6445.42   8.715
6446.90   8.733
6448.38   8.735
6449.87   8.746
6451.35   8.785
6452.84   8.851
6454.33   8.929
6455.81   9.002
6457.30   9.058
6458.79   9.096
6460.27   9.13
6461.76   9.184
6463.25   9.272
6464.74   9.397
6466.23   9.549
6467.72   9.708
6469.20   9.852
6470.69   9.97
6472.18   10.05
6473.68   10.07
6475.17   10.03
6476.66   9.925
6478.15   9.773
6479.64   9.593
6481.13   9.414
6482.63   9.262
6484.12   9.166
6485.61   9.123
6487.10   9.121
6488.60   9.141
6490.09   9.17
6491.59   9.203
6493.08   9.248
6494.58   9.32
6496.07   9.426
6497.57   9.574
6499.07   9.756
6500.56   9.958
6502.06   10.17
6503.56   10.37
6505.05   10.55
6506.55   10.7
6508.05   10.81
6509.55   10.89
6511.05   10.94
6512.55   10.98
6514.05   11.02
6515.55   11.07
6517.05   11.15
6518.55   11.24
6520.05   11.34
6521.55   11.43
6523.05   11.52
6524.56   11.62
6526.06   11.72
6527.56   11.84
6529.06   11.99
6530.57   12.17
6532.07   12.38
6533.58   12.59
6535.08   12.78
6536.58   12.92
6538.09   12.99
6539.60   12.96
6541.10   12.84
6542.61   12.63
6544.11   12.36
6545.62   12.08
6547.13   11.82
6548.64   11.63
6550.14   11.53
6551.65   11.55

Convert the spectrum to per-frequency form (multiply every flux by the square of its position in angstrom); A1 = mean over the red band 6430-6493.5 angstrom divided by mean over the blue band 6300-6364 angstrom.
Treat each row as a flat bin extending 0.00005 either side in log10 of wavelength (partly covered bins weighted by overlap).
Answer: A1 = 1.5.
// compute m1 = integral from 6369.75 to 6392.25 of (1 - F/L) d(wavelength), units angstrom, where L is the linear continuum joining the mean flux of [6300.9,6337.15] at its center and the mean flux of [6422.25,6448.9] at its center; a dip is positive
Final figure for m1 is 3.26 angstrom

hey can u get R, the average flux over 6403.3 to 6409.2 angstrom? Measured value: 7.84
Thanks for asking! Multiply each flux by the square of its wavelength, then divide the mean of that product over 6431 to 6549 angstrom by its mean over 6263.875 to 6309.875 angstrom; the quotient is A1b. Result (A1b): 2.6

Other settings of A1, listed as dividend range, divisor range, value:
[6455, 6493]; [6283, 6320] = 1.99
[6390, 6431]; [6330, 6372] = 1.14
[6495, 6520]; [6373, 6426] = 1.55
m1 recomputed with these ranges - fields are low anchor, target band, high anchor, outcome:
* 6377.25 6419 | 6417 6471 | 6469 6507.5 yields -1.25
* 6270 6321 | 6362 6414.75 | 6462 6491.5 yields 3.20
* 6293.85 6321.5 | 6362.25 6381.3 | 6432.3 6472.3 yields 1.76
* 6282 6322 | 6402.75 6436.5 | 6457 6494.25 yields 0.66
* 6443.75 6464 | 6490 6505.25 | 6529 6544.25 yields 1.68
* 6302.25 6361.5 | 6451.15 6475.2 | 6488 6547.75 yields 0.89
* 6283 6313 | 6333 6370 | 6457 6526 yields -3.40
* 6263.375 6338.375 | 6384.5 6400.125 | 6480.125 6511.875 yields 1.53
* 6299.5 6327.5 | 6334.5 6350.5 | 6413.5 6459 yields -2.02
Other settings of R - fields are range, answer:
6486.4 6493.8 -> 9.17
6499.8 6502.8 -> 10.1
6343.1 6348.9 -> 7.31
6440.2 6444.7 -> 8.54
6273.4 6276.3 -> 3.66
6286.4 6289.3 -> 4.19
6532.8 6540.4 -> 12.8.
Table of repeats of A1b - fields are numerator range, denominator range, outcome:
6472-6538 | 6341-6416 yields 1.62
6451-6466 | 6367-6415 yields 1.36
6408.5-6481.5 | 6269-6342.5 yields 1.74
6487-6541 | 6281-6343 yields 2.12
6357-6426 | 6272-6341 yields 1.35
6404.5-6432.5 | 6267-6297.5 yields 2.07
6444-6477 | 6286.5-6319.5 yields 1.92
